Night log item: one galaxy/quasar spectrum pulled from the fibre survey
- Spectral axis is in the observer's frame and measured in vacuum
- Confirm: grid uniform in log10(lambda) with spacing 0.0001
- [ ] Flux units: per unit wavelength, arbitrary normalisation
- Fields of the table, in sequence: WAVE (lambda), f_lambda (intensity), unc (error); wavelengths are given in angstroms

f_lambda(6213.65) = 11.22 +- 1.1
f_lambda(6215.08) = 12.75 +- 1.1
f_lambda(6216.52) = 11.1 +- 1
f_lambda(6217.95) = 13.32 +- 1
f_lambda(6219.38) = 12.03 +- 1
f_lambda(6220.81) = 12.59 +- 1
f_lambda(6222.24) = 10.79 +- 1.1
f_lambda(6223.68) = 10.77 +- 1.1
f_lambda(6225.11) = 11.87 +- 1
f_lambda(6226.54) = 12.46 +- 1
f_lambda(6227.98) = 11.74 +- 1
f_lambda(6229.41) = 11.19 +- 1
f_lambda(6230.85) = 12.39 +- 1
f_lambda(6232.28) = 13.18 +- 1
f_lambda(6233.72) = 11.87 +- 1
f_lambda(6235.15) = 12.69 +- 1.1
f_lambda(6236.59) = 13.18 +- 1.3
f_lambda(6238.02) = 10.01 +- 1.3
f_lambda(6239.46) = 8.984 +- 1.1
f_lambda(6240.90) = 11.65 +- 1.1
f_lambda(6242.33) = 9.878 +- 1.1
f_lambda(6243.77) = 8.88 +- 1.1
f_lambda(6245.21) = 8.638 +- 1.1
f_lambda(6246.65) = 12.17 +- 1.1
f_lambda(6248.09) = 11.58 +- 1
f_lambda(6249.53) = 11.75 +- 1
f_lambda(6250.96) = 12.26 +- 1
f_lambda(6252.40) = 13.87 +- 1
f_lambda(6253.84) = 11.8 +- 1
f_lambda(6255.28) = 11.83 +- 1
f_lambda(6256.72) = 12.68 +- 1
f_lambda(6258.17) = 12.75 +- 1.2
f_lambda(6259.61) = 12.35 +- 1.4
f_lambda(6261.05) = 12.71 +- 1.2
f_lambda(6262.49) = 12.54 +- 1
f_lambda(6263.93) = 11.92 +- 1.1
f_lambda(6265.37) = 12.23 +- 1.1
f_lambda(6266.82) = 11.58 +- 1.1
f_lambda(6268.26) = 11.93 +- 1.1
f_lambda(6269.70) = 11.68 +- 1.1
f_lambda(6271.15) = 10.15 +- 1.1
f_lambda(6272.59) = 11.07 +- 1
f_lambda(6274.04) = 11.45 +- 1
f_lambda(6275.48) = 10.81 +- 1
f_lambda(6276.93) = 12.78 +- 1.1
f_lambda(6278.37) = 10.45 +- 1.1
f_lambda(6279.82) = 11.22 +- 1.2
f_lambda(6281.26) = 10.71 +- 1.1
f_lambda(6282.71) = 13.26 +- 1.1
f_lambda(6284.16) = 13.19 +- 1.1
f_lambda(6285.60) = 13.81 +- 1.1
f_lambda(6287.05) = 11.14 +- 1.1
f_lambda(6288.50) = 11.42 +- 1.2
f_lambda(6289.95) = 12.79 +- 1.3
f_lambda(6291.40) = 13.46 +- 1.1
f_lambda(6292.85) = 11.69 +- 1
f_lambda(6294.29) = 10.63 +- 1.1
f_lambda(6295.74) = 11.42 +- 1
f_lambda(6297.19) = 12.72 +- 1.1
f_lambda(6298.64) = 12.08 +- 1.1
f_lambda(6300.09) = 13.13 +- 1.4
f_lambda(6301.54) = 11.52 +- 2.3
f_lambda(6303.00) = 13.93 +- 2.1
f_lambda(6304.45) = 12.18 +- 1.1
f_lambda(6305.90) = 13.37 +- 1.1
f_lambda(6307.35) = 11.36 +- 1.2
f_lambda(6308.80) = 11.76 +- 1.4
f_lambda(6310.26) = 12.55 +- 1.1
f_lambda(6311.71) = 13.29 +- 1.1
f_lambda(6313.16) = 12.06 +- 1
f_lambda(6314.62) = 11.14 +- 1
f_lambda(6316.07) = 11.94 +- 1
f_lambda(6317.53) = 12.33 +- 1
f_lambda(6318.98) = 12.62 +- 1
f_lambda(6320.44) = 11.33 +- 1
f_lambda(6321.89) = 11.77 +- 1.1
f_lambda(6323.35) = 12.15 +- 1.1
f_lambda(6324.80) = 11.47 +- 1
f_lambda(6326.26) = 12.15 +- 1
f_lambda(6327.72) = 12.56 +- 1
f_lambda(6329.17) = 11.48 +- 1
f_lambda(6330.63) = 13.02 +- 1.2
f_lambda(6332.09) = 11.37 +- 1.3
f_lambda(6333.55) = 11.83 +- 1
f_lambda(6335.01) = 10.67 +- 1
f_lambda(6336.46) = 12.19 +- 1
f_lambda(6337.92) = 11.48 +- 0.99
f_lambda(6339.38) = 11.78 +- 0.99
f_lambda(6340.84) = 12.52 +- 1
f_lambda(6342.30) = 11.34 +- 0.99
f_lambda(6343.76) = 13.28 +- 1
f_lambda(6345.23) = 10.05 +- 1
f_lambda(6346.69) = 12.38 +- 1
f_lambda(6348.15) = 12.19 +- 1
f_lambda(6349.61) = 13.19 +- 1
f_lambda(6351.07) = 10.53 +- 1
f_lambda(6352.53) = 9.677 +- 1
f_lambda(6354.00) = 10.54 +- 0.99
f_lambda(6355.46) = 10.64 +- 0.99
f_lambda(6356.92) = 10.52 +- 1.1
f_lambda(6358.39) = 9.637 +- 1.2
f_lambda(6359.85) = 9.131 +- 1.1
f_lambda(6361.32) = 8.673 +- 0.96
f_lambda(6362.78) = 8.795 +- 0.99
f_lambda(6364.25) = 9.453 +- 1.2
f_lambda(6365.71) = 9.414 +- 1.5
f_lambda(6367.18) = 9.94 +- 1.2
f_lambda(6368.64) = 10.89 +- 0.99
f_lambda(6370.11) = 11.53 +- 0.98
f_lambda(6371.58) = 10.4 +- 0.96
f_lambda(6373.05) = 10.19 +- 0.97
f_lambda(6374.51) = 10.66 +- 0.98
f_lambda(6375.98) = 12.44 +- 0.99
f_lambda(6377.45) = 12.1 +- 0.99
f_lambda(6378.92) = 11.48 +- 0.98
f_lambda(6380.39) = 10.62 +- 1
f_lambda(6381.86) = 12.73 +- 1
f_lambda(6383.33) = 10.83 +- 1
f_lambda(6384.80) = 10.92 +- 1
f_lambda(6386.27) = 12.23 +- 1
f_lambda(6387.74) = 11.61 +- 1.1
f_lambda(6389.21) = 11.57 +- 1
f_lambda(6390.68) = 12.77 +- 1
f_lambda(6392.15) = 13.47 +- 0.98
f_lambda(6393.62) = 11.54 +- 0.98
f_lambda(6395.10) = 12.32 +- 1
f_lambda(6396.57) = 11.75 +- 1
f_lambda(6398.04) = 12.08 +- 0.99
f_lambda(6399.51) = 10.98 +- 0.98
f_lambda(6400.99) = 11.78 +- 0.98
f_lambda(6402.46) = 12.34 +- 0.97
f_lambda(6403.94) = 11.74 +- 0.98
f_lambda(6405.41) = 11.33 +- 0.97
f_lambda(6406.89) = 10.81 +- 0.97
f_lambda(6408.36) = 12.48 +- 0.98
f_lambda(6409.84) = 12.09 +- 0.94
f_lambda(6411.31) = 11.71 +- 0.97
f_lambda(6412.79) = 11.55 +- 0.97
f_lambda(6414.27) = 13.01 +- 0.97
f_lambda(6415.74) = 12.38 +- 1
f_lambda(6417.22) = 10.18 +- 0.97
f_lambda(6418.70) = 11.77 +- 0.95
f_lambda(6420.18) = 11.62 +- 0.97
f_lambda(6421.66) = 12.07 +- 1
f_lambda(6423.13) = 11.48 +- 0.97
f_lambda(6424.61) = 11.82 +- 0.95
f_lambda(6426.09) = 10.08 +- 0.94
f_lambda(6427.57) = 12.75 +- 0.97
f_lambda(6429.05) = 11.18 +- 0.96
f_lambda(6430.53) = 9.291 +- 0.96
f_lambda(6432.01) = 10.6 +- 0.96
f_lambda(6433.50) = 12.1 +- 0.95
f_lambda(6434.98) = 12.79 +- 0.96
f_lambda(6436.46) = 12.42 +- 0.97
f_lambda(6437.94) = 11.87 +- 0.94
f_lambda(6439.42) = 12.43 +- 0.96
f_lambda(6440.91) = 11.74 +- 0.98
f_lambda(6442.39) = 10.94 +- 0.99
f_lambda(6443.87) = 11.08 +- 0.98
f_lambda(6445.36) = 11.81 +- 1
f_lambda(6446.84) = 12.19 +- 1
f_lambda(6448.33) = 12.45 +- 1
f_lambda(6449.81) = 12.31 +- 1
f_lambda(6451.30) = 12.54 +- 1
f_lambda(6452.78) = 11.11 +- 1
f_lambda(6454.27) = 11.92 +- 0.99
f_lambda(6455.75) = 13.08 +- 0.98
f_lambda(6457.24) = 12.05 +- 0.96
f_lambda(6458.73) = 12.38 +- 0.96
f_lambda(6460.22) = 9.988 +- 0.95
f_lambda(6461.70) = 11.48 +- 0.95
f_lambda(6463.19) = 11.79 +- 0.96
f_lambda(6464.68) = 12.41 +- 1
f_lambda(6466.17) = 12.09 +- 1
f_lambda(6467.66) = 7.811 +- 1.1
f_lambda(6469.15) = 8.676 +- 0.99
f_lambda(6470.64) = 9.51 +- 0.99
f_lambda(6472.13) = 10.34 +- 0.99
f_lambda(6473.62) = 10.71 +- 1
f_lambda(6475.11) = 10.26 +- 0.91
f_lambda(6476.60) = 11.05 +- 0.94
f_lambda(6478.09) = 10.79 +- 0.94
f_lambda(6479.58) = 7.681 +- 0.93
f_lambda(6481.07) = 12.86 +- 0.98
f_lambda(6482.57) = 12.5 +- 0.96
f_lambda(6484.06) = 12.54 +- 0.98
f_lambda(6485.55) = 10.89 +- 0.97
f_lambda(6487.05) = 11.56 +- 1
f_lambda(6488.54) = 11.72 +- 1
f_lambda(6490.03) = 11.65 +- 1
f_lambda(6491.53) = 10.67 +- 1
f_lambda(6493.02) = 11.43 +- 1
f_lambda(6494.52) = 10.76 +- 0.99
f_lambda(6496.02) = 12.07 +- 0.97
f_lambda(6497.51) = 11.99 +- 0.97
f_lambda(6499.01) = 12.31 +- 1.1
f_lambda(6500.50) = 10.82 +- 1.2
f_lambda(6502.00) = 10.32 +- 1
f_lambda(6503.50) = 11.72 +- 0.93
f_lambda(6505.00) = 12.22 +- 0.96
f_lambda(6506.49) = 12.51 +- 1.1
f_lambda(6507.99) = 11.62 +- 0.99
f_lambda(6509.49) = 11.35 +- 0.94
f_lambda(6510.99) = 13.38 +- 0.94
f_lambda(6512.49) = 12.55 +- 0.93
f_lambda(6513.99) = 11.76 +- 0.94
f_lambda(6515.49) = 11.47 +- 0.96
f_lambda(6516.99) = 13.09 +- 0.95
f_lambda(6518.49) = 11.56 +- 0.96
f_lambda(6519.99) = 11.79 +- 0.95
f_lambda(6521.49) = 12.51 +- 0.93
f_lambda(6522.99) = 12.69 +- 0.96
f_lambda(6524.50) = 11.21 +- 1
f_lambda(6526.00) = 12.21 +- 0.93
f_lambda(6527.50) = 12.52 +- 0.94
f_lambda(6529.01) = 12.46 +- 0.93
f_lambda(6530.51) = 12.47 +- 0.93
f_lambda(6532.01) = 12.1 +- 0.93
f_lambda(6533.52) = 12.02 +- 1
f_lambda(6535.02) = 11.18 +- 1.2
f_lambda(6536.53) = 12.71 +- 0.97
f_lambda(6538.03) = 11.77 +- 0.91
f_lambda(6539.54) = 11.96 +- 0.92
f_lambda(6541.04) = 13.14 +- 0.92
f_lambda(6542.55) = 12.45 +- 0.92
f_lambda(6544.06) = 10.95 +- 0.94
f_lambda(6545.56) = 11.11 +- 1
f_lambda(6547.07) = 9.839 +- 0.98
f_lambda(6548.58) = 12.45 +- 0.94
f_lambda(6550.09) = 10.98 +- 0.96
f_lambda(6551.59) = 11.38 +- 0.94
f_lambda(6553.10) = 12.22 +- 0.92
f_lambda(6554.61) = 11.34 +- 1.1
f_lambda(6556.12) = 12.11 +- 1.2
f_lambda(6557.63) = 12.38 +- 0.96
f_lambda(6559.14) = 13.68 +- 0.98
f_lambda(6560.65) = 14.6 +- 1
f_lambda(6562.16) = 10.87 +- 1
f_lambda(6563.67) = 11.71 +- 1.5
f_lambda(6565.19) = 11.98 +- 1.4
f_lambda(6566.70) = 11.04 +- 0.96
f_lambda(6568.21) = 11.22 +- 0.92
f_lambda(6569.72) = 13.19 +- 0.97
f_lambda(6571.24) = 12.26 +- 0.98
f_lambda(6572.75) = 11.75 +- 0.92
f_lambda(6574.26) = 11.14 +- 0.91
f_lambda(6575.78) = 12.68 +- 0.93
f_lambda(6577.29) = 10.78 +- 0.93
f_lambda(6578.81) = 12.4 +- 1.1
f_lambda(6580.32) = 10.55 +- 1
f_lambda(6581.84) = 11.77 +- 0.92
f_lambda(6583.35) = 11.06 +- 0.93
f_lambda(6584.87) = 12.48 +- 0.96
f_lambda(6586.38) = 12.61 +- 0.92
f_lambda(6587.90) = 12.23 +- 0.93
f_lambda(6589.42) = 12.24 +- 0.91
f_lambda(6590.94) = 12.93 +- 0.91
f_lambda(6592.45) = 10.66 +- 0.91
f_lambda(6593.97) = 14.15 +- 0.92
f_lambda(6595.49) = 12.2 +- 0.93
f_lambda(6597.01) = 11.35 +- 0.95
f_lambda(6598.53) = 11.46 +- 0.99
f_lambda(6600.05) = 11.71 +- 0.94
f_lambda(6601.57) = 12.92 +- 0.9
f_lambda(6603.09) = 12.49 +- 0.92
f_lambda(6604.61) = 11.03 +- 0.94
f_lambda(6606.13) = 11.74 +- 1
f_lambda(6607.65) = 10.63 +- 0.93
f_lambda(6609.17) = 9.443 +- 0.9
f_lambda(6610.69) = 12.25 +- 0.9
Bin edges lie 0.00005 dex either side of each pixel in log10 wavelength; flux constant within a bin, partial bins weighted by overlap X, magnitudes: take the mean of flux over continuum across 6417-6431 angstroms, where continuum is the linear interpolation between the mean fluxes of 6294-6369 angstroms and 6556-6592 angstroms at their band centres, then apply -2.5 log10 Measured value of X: 0.04 mag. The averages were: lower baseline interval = 11.5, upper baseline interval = 12.1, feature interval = 11.3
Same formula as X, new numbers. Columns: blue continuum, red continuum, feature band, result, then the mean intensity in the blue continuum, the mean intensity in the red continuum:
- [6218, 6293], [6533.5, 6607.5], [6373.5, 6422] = 0.01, 11.8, 11.9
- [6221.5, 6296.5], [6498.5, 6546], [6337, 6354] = 0.02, 11.7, 12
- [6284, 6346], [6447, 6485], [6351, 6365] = 0.21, 12.1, 11.2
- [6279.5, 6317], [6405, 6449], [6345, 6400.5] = 0.08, 12.2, 11.7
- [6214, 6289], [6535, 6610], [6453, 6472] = 0.07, 11.7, 11.9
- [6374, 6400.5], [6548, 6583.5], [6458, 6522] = 0.05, 11.8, 11.9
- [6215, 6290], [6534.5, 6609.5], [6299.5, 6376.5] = 0.03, 11.8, 11.9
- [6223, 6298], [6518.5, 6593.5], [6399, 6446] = 0.02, 11.8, 12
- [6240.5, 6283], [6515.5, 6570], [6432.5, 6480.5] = 0.05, 11.6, 12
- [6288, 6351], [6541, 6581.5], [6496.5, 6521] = 0.00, 12.1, 11.8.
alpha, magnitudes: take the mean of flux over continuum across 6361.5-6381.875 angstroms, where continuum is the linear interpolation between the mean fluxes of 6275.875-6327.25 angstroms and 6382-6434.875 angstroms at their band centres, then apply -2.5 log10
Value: 0.12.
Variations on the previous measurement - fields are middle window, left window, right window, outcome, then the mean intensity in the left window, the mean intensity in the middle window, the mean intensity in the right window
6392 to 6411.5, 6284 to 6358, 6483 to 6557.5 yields 0.00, 11.9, 11.8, 11.8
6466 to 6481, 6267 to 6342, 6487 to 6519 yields 0.18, 12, 9.95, 11.8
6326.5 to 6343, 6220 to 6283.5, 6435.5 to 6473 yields -0.03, 11.6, 11.9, 11.5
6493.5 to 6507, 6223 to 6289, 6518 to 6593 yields 0.03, 11.7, 11.6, 12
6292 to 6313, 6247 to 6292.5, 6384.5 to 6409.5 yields -0.02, 12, 12.3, 11.9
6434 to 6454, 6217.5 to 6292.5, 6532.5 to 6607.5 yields -0.01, 11.8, 12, 11.9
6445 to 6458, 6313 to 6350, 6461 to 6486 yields -0.11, 11.9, 12.2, 10.8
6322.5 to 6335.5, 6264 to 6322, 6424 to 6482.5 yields 0.00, 12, 11.9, 11.3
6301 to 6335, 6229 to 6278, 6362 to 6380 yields -0.10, 11.7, 12.1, 10.6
